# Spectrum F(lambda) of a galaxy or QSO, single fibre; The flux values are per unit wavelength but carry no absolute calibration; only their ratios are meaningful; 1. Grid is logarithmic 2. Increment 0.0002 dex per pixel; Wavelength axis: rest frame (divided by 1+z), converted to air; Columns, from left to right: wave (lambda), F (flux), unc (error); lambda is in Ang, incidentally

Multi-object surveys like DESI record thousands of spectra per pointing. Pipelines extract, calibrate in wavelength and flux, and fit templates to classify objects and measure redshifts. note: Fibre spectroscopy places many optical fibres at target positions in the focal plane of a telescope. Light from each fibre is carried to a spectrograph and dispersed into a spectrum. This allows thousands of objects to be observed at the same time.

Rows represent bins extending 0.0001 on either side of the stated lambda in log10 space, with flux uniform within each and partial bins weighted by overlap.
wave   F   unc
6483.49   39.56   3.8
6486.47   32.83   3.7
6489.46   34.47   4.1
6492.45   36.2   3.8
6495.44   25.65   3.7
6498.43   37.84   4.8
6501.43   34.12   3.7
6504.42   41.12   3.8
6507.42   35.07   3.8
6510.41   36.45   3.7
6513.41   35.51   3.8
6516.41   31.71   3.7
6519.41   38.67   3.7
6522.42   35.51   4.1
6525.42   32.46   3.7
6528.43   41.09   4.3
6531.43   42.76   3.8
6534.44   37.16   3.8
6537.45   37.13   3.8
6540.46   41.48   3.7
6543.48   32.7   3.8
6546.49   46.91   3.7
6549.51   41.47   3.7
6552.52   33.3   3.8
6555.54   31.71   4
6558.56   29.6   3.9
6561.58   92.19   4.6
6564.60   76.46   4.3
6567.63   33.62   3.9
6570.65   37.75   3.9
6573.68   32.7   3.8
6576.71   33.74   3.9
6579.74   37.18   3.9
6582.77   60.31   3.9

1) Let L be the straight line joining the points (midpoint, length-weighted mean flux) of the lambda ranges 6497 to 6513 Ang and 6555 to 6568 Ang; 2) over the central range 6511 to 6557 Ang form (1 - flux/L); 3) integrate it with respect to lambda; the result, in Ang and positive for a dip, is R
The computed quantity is 8.9 Ang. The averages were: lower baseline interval 36.8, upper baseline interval 56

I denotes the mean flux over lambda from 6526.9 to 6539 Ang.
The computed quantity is 39.5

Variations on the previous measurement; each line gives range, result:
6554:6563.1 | 51.2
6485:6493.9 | 34.5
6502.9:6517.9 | 36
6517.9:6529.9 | 36.9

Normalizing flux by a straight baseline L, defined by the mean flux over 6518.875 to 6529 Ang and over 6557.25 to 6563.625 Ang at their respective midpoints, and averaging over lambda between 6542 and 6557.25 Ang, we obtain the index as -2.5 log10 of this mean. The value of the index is 0.42 mag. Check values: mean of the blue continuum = 36.4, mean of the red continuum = 63.2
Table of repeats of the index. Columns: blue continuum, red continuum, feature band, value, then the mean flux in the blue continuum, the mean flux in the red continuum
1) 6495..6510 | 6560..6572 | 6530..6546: 0.26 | 35.5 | 60.1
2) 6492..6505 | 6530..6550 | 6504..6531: 0.01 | 34.5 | 39.8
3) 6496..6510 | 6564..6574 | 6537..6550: 0.02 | 36.2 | 43.7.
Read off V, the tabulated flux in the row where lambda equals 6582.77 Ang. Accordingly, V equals 60.31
